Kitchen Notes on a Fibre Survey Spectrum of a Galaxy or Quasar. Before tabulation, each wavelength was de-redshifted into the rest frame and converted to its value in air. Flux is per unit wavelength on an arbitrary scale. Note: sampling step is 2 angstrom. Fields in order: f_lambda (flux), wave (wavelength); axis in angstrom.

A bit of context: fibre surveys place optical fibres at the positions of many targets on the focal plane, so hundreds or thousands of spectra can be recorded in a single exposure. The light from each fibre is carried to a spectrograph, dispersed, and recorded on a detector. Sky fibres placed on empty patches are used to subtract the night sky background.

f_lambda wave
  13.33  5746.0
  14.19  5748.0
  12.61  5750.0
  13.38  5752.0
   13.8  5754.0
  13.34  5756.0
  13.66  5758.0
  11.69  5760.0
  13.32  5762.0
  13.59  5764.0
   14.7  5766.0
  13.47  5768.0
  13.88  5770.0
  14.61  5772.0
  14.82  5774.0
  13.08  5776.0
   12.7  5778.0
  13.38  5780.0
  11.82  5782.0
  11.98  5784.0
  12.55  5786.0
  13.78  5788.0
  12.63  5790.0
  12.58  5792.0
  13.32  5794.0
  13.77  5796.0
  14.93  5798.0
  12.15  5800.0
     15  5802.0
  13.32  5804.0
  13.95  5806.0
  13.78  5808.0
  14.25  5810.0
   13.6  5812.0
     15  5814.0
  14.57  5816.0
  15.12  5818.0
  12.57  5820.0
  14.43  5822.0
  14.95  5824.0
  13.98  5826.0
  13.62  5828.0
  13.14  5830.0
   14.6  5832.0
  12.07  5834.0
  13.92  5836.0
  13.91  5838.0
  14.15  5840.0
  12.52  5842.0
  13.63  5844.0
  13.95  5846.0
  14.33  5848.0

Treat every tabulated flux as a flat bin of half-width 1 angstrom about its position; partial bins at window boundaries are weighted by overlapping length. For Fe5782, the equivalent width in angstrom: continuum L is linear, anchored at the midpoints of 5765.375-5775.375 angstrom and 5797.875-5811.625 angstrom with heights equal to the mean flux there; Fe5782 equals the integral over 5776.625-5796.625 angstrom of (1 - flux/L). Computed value 1.7 angstrom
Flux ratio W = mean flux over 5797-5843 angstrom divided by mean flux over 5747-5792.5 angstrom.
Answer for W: 1.05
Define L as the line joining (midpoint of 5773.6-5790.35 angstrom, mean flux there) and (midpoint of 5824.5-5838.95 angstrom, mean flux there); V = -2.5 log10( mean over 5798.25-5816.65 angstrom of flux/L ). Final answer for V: -0.06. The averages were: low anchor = 12.9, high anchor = 13.7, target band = 14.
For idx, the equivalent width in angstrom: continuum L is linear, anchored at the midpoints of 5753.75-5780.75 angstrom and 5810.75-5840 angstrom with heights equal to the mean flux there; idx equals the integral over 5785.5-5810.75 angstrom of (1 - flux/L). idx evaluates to 0.4 angstrom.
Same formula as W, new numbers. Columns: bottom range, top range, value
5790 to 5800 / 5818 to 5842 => 1.03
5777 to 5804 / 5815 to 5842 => 1.06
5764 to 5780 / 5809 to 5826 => 1.03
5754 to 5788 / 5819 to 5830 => 1.04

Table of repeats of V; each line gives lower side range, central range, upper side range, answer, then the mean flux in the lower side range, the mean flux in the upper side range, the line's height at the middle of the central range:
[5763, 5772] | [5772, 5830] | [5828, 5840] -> 0.01 mag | 14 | 13.6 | 13.8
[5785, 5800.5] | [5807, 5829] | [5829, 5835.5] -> -0.07 mag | 13.2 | 13.3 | 13.3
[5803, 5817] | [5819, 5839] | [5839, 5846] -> 0.00 mag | 14.1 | 13.5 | 13.7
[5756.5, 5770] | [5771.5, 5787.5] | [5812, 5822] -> 0.05 mag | 13.4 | 14.3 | 13.7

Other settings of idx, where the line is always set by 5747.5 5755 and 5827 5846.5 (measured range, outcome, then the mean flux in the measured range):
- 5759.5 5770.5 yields 0.0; 13.5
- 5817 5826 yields -0.5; 14.2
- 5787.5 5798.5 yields 0.1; 13.4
